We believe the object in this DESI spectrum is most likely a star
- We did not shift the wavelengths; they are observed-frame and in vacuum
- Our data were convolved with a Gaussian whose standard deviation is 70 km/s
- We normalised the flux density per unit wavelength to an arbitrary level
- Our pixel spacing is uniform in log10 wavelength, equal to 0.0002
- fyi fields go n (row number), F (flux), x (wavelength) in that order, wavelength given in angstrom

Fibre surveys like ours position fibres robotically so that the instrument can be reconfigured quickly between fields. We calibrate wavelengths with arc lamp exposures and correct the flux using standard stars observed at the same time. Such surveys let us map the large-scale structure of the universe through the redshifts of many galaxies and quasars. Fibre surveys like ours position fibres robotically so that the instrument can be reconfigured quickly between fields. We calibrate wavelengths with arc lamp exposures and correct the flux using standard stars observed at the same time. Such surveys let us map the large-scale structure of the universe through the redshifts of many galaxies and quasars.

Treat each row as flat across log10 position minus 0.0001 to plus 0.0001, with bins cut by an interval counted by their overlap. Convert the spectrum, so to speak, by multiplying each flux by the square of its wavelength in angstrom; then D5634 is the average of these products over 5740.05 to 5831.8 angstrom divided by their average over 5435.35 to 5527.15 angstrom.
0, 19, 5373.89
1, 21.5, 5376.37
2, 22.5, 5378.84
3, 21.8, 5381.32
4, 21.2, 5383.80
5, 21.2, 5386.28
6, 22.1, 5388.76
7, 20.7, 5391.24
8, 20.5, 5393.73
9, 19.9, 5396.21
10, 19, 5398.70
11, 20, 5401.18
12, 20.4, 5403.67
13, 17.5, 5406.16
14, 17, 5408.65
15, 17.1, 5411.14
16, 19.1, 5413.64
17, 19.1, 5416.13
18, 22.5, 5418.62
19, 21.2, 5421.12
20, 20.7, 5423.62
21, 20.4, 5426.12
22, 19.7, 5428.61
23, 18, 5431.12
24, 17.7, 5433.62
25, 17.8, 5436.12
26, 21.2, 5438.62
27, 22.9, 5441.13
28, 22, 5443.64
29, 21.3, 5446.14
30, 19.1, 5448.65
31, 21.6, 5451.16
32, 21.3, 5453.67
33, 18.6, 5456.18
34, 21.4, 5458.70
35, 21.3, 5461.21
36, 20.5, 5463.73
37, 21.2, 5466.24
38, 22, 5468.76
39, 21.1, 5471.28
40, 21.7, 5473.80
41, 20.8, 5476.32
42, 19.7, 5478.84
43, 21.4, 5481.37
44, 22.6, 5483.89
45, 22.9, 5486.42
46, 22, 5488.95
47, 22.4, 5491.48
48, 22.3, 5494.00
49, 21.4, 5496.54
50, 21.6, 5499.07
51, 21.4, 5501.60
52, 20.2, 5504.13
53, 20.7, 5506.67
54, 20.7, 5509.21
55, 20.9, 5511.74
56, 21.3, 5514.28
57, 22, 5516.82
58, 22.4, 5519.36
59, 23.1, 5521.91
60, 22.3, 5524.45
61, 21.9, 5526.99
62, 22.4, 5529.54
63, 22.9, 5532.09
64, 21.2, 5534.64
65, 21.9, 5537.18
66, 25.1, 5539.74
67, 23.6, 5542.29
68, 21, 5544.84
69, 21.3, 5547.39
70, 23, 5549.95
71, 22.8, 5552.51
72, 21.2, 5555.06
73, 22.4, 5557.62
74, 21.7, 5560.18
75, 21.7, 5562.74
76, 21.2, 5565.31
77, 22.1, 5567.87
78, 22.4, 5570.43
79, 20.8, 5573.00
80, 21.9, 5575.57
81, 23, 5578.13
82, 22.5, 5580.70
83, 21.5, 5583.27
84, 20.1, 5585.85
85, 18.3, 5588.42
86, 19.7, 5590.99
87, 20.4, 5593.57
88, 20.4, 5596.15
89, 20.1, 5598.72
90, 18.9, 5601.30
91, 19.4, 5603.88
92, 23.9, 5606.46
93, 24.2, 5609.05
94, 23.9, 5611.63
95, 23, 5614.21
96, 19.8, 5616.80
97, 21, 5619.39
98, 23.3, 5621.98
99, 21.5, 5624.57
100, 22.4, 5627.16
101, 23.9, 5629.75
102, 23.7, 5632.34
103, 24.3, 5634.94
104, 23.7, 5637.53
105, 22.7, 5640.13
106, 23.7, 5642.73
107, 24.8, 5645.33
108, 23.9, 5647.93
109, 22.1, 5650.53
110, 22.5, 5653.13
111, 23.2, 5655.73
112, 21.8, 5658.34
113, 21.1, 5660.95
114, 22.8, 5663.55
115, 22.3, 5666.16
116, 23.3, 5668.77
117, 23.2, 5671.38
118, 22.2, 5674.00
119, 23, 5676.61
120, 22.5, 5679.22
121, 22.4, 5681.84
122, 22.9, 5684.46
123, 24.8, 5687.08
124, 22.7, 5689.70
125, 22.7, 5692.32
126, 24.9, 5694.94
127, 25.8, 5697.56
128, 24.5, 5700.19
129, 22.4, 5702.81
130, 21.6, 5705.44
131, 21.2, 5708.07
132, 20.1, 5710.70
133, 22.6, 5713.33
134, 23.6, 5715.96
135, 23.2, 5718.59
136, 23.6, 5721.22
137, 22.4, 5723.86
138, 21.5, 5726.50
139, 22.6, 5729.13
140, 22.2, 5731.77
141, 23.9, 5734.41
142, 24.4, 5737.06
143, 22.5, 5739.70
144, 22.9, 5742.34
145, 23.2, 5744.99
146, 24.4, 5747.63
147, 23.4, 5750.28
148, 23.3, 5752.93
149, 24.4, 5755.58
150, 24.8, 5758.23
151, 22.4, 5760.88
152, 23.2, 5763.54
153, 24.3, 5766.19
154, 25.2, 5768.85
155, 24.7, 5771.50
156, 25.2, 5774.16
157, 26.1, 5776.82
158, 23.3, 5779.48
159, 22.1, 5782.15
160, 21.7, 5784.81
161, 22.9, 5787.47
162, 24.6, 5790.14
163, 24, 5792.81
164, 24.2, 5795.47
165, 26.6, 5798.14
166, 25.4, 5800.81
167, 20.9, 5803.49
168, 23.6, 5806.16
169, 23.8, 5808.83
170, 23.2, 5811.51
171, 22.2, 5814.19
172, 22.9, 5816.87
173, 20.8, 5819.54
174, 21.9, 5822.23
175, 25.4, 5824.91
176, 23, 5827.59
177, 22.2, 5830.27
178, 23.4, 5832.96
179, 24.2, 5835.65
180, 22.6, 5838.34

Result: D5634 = 1.23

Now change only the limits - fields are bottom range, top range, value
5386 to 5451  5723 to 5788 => 1.33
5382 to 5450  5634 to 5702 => 1.27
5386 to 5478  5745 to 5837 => 1.33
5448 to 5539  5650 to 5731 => 1.14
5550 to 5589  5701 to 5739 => 1.10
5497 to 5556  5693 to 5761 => 1.13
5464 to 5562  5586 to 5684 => 1.06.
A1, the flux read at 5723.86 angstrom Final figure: 22.4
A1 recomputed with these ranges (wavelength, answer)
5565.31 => 21.2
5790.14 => 24.6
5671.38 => 23.2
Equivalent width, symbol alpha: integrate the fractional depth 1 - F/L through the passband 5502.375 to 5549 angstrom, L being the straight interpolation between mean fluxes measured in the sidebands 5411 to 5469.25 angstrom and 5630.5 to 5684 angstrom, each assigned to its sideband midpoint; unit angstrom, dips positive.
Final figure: -1.20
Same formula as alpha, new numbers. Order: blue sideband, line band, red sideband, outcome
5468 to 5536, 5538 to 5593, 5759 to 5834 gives 0.80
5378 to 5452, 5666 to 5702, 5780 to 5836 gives -1.79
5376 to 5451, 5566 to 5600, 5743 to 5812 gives 1.36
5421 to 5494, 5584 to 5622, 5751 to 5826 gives 1.85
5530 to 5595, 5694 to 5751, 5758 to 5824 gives 0.03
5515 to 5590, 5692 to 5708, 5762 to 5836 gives -0.40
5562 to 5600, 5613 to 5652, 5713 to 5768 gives -2.02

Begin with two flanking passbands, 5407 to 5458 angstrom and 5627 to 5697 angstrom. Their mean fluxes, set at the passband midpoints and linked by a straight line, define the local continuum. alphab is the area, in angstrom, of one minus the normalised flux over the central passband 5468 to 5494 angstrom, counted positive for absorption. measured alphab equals -1.4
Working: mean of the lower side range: 19.9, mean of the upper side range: 23.1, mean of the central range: 21.7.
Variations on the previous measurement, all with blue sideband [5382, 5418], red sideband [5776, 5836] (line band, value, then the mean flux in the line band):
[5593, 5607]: 0.8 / 20.3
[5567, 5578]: -0.3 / 21.9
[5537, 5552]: -1.2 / 22.7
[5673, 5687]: -0.4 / 22.8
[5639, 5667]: -1.1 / 22.8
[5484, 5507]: -1.3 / 21.7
